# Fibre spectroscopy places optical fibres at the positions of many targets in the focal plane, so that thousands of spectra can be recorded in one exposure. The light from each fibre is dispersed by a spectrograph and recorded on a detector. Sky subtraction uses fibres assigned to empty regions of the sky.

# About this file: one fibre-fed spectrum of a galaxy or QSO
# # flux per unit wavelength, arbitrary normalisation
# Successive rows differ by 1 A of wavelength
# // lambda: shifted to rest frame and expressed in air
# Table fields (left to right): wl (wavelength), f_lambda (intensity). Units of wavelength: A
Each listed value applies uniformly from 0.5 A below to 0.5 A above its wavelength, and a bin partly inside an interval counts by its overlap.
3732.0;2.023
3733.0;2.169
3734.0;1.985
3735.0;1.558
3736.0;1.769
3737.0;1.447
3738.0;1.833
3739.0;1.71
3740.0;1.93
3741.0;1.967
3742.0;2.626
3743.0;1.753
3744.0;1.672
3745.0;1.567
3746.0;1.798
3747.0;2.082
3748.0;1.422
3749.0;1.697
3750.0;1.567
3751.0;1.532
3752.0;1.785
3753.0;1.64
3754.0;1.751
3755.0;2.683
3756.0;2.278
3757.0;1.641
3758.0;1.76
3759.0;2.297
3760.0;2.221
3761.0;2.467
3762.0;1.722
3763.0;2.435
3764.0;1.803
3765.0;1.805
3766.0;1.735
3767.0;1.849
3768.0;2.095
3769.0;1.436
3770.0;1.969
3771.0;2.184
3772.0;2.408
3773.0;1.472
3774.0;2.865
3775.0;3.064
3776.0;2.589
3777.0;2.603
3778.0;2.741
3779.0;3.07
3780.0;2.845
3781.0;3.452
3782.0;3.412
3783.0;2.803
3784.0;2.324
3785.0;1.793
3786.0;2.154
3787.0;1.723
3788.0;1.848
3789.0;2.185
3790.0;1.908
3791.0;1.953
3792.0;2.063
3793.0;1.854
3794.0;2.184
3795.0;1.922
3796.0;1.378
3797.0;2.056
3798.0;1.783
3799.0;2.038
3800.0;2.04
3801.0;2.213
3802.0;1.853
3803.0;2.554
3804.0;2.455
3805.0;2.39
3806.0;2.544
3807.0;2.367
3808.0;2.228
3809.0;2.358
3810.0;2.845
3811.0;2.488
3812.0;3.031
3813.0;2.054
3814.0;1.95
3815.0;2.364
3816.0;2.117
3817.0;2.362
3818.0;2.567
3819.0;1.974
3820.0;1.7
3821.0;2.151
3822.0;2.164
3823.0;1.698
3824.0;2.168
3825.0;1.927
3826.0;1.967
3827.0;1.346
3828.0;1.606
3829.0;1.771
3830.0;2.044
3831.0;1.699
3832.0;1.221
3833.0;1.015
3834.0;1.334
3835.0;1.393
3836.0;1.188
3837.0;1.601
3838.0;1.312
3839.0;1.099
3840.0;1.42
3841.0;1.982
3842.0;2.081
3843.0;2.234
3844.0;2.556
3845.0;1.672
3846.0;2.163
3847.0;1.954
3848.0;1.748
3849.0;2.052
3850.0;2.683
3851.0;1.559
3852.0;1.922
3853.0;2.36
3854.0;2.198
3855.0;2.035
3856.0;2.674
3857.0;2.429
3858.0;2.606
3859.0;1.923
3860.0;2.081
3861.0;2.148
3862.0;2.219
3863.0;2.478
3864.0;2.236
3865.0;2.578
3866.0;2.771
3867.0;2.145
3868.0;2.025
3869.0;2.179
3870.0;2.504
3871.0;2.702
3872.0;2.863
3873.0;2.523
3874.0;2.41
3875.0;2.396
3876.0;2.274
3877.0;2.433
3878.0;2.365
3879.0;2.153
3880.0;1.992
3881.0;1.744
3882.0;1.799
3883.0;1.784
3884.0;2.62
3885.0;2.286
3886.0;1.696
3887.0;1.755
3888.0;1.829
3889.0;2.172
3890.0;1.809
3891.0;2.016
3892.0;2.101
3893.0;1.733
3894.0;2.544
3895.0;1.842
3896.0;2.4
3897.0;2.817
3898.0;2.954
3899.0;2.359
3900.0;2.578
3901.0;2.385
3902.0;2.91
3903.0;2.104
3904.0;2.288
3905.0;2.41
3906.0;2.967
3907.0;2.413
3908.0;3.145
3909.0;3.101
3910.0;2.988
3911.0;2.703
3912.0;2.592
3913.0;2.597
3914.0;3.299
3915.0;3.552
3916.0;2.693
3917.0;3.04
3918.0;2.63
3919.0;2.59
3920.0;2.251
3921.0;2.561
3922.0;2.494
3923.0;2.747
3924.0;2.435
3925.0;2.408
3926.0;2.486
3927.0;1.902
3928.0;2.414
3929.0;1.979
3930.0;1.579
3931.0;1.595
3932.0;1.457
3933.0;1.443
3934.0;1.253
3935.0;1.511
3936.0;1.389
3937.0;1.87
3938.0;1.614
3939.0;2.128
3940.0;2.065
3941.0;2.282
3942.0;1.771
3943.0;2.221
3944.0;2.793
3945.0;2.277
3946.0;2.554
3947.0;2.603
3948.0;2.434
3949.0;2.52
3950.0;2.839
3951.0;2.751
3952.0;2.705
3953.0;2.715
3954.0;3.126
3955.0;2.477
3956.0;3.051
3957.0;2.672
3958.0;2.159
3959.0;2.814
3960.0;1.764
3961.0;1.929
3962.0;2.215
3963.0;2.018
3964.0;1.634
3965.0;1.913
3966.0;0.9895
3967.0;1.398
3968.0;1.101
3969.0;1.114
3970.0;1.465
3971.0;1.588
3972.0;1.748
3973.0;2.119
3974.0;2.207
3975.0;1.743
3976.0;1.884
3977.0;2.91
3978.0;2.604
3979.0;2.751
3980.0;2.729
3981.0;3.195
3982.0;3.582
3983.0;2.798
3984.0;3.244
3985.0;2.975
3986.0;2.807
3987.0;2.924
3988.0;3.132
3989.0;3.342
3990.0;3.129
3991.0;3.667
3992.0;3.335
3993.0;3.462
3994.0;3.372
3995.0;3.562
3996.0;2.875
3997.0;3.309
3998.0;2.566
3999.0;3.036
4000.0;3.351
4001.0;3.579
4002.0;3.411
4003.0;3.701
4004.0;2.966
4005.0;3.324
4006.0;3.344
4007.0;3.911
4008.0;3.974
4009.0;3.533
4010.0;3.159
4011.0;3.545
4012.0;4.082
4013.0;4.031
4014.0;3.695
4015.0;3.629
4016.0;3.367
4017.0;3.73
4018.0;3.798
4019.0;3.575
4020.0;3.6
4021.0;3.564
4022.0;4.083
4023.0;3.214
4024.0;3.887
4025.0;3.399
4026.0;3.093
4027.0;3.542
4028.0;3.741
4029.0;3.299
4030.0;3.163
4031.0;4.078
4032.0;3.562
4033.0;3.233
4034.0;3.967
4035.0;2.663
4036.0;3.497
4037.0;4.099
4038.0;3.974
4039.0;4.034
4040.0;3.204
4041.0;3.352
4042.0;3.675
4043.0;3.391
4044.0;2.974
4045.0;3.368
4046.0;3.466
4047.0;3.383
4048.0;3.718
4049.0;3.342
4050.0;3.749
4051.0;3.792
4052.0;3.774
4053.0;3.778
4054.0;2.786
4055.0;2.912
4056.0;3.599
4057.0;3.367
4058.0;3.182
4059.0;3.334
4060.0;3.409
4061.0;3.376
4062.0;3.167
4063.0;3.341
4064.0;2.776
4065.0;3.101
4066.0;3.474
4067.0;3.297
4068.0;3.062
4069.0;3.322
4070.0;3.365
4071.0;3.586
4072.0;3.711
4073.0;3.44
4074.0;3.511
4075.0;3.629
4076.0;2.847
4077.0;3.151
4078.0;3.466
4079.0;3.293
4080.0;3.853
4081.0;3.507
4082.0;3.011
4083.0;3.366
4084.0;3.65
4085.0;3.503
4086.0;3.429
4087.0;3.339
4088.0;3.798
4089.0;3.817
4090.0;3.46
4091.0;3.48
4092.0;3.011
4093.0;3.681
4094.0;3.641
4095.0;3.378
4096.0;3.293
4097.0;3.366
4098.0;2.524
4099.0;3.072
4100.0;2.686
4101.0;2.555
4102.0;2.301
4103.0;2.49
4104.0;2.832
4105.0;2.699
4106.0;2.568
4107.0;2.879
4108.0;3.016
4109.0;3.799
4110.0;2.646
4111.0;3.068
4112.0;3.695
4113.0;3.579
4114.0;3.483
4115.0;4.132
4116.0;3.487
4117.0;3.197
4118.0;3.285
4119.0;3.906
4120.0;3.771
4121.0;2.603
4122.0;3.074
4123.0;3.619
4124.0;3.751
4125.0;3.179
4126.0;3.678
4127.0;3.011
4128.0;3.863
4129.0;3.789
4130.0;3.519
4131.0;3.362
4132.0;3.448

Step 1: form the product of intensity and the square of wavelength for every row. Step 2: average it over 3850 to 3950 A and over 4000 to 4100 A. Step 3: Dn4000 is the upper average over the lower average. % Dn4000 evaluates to 1.62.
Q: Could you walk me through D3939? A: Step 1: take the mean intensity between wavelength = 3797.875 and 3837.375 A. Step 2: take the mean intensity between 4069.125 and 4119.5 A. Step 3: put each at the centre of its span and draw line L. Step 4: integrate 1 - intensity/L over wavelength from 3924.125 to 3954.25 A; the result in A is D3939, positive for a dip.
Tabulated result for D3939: 5.0 A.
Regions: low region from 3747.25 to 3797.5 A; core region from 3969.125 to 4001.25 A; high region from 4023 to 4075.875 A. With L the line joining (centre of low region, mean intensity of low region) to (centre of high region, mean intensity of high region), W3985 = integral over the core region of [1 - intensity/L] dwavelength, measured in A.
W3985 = 3.3 A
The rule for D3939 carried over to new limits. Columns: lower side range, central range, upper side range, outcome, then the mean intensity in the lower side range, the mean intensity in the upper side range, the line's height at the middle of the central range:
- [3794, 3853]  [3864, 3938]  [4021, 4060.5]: 5.6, 1.98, 3.49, 2.52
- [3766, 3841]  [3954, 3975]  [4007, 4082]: 7.4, 2.09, 3.48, 3.02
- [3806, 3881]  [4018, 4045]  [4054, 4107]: -4.8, 2.09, 3.24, 3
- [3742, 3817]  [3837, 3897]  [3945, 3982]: 1.6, 2.15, 2.25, 2.2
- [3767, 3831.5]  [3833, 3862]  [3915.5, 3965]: 3.8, 2.2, 2.26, 2.22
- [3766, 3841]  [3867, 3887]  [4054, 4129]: 1.3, 2.09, 3.29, 2.39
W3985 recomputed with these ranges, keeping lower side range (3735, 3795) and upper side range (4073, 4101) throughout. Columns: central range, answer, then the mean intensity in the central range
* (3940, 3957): 1.50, 2.56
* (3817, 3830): 2.08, 1.94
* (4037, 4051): -1.59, 3.54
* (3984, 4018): -4.29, 3.39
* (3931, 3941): 3.95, 1.67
